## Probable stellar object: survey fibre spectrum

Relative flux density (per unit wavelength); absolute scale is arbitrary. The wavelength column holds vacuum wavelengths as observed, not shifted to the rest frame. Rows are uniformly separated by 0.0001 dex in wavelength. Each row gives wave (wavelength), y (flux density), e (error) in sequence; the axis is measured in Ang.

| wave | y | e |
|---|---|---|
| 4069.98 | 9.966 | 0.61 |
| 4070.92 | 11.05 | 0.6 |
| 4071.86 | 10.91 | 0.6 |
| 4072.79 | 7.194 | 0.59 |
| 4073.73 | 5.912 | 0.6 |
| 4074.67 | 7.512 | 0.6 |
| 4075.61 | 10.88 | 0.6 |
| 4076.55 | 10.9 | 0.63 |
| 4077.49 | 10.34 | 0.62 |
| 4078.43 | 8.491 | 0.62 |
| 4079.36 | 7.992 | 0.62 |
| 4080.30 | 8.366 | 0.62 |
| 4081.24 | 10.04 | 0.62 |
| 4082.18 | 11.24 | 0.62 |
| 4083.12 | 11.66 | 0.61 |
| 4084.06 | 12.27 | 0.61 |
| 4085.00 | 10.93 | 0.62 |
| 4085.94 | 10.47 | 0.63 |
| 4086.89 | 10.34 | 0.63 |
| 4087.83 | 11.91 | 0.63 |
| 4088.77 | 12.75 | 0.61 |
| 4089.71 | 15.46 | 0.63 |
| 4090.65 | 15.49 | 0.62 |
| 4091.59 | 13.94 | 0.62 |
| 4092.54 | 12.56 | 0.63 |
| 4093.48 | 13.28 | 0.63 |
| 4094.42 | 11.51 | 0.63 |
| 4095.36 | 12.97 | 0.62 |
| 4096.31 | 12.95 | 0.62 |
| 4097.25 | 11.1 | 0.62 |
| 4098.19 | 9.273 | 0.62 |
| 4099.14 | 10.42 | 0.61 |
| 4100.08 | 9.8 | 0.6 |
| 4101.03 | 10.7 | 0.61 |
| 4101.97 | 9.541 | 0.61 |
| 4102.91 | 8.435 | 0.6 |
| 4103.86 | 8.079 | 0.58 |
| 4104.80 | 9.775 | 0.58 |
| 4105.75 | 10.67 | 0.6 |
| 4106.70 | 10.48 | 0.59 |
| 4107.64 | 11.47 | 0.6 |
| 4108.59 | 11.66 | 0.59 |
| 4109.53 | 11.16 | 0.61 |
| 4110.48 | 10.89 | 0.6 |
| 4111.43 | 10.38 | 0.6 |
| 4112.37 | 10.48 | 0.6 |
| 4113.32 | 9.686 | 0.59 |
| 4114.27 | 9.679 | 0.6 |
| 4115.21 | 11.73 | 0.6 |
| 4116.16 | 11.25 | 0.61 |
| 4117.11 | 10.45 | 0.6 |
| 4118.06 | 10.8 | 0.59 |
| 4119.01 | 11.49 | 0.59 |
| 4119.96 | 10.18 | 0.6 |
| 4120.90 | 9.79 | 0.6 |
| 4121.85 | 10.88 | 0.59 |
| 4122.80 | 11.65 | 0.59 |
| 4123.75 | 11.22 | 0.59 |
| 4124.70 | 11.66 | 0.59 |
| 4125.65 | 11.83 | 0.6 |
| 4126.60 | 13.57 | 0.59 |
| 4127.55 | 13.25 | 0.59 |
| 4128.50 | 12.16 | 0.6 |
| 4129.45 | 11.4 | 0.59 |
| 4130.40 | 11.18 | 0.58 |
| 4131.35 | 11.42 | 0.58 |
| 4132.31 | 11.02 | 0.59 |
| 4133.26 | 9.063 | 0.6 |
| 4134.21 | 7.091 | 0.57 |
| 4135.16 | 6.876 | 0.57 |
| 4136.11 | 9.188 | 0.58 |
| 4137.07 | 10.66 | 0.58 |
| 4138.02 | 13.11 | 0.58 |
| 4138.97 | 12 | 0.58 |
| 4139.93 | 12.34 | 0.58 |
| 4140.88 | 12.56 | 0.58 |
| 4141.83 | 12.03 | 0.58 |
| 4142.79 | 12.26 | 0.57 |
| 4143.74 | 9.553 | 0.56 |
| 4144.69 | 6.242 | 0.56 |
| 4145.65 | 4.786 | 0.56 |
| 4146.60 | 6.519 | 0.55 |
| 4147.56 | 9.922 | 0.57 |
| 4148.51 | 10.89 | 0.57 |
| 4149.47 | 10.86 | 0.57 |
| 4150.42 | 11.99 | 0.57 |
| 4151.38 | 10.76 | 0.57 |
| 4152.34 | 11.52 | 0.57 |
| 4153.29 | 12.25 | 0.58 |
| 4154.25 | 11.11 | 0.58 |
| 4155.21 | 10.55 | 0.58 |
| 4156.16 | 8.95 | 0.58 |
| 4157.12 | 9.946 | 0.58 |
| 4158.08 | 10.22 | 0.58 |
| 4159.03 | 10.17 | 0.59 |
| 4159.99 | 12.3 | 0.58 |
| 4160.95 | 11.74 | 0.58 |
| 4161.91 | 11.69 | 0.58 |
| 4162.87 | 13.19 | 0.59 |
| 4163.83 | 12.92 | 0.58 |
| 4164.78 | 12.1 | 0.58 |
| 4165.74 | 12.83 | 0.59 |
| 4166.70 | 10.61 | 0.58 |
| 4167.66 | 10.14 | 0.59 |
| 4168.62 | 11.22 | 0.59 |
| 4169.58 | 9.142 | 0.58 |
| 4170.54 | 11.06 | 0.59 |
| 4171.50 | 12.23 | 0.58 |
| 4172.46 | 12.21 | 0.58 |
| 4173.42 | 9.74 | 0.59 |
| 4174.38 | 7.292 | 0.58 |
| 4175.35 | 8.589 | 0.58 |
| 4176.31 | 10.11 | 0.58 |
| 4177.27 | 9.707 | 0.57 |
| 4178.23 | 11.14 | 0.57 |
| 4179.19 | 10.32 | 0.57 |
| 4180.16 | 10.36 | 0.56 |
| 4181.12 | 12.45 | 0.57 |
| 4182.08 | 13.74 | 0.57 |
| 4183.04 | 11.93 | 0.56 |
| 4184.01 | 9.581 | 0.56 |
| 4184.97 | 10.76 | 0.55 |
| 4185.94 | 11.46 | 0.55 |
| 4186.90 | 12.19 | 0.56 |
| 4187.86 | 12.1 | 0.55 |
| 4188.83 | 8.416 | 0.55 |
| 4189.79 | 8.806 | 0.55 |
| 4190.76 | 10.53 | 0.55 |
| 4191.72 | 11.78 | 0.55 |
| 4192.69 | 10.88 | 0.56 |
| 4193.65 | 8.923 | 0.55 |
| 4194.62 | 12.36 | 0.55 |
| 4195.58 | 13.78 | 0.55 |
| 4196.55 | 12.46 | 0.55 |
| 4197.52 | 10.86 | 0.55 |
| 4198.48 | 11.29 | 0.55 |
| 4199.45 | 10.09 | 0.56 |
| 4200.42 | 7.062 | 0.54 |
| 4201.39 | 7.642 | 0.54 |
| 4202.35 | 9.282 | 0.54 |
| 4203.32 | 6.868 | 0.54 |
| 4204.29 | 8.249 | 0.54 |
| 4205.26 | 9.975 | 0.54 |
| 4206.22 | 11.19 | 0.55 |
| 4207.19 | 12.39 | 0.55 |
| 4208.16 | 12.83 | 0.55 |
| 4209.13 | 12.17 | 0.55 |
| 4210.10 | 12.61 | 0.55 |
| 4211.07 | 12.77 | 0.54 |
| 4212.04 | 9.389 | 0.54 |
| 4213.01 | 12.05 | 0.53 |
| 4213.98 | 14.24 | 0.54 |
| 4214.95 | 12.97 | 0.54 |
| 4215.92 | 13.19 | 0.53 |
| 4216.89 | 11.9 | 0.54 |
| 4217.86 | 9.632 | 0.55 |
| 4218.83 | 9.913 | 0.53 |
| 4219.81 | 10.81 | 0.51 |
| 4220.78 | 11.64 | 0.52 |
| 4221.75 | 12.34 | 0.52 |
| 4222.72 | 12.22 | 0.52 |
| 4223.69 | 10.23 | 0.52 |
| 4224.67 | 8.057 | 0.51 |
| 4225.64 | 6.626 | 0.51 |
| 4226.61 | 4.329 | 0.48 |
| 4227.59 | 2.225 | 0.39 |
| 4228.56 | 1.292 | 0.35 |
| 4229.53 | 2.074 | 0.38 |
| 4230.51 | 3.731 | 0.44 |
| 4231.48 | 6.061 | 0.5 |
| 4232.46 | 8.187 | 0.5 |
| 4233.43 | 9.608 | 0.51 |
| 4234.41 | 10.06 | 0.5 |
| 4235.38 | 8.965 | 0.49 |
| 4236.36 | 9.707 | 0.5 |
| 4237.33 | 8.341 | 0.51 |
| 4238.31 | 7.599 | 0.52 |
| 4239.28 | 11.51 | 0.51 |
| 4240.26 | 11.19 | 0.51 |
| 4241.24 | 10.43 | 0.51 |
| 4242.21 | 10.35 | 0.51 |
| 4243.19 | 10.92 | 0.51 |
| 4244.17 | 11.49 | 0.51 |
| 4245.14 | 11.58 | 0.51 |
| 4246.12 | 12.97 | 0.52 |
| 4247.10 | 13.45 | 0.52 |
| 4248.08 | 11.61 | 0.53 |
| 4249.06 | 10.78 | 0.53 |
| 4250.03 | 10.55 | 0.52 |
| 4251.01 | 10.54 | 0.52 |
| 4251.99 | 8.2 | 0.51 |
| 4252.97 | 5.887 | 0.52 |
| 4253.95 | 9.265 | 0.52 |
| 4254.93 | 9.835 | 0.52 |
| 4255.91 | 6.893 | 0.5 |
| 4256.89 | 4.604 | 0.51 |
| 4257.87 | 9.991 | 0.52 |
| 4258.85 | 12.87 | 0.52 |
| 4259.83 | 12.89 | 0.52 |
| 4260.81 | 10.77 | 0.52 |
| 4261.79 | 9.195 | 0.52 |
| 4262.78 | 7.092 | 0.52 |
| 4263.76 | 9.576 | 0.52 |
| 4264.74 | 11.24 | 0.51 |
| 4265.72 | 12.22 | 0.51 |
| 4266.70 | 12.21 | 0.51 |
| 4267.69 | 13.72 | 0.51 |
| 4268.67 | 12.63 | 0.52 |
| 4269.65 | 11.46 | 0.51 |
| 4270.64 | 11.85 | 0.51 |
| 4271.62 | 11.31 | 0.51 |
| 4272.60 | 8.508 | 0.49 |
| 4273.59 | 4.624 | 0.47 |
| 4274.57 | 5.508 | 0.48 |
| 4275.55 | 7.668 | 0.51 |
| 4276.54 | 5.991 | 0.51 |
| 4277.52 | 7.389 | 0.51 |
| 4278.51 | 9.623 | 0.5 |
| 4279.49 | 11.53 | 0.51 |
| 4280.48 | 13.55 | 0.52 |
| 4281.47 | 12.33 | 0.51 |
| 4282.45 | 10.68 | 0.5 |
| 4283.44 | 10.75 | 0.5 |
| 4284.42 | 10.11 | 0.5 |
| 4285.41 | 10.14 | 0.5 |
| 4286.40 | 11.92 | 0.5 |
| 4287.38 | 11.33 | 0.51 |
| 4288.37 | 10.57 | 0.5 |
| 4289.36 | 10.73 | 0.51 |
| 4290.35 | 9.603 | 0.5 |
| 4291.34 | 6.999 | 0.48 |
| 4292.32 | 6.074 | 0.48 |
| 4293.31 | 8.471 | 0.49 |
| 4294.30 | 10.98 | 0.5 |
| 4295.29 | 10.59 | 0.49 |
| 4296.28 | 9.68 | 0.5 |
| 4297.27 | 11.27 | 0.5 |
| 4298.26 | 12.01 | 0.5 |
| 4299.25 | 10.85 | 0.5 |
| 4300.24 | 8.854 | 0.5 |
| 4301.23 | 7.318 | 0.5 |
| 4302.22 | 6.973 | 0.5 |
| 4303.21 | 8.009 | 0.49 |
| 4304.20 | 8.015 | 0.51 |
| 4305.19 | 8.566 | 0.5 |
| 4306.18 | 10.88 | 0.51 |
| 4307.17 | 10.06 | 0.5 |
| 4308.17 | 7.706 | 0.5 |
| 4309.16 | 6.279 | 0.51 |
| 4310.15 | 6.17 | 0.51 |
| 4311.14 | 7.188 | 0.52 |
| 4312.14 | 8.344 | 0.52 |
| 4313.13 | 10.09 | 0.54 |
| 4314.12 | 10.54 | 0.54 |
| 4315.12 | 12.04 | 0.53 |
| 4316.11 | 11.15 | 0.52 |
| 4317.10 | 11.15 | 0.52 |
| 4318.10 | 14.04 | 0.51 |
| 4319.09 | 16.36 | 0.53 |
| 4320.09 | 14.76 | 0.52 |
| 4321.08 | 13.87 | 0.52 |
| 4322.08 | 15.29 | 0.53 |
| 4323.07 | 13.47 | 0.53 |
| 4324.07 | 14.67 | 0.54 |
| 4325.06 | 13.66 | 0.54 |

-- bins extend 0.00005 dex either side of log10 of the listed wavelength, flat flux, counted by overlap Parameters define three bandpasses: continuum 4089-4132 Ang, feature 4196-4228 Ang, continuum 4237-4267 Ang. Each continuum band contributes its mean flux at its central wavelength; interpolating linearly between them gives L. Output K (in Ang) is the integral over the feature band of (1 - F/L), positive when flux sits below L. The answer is 0.59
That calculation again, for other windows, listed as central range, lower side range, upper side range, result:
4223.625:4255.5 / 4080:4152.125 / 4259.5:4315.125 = 4.13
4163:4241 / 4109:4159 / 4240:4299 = 1.95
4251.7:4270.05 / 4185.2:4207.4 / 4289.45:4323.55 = 0.30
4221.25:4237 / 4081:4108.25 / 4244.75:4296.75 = 4.70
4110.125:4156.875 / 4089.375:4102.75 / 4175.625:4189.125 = 3.72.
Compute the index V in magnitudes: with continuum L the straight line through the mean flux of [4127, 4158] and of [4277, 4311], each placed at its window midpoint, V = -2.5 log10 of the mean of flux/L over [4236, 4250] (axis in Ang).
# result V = -0.11 mag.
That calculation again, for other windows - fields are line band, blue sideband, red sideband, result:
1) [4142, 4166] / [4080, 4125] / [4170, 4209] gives 0.018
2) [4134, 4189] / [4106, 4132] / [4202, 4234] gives -0.028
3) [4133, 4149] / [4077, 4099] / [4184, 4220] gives 0.157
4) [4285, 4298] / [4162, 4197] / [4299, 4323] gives 0.049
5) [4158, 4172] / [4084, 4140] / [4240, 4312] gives -0.078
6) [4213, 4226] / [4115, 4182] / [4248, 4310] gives -0.100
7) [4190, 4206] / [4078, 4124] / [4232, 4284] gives 0.029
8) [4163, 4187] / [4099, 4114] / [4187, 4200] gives -0.017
